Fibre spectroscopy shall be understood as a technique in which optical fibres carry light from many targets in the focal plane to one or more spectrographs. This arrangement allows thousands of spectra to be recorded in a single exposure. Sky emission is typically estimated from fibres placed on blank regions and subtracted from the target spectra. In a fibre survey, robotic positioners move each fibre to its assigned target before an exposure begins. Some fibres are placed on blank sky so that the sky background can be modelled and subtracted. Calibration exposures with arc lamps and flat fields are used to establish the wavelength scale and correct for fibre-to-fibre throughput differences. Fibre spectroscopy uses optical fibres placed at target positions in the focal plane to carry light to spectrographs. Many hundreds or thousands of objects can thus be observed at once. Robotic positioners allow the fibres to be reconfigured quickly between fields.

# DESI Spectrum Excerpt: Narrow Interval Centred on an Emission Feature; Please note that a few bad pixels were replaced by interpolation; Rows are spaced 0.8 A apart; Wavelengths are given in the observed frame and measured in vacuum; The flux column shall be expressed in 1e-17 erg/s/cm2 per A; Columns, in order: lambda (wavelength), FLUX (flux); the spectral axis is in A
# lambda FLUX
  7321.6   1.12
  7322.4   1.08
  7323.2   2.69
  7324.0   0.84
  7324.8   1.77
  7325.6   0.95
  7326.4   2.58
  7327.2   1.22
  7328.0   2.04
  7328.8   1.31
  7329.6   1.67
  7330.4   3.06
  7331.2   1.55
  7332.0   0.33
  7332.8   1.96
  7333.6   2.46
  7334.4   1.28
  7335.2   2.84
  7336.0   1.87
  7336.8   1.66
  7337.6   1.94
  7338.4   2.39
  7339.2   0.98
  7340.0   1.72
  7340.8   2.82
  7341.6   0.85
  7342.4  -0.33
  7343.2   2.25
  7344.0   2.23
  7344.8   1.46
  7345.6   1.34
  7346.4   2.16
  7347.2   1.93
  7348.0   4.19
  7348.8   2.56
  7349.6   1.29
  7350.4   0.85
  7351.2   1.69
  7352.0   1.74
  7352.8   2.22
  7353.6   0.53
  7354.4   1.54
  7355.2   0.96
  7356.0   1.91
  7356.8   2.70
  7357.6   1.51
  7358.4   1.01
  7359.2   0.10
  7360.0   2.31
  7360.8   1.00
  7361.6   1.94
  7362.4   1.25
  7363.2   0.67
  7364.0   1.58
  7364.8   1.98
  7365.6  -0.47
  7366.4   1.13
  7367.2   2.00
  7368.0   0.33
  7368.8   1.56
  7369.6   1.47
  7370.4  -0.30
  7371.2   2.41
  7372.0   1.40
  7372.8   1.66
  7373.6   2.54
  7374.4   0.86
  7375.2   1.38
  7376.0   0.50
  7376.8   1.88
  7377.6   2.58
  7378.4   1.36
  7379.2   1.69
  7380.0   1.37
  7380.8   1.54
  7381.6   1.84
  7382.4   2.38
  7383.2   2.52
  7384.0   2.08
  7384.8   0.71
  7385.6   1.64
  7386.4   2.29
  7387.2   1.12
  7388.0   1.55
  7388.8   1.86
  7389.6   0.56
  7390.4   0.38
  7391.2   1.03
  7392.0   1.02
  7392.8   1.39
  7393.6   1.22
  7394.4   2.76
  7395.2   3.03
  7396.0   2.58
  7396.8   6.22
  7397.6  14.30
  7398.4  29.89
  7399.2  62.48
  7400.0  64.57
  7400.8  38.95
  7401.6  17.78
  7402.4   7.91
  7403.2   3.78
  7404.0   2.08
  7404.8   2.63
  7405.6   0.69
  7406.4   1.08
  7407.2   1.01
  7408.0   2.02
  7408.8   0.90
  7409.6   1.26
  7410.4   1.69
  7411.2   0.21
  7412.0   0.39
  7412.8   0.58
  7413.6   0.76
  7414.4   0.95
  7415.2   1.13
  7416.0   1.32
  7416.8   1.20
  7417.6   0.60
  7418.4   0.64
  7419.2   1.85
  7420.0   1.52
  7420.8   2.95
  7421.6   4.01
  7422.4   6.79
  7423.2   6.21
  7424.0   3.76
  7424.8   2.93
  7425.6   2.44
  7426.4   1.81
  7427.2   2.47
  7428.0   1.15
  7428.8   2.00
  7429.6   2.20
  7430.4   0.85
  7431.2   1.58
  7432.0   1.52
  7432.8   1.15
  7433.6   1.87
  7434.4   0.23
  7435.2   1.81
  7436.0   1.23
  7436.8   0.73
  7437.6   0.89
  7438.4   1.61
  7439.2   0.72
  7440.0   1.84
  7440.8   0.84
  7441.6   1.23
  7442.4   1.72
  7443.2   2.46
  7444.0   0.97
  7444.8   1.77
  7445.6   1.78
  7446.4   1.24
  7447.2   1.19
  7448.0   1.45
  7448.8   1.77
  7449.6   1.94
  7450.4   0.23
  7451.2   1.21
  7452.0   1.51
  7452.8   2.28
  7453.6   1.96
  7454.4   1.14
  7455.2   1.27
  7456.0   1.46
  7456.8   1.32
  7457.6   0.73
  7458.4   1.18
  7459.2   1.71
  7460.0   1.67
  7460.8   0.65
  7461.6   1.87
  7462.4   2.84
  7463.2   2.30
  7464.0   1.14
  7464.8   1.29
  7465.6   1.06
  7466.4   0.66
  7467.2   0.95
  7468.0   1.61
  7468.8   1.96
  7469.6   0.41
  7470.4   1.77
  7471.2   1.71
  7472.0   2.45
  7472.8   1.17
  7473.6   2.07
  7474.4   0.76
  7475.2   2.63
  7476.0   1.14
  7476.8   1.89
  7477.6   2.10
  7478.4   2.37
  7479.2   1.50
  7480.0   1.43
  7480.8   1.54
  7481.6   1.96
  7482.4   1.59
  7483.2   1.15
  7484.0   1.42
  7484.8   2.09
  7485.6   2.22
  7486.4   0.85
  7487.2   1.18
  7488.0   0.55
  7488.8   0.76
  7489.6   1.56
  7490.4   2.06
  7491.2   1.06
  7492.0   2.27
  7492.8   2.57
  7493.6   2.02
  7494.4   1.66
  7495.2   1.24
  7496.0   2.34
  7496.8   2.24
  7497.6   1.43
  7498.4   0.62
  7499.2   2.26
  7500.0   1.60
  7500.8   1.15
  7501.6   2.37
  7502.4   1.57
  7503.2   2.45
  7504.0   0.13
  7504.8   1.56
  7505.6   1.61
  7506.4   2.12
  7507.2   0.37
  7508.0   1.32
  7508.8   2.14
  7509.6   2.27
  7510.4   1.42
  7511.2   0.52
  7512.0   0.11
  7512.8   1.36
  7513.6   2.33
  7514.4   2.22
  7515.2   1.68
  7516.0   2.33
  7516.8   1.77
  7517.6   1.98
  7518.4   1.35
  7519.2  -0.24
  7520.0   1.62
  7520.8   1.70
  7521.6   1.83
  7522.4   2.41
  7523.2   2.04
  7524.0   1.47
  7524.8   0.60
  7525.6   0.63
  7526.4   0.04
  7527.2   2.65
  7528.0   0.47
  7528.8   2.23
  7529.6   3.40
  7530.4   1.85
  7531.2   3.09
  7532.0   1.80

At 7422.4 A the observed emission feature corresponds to [N II] 6583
